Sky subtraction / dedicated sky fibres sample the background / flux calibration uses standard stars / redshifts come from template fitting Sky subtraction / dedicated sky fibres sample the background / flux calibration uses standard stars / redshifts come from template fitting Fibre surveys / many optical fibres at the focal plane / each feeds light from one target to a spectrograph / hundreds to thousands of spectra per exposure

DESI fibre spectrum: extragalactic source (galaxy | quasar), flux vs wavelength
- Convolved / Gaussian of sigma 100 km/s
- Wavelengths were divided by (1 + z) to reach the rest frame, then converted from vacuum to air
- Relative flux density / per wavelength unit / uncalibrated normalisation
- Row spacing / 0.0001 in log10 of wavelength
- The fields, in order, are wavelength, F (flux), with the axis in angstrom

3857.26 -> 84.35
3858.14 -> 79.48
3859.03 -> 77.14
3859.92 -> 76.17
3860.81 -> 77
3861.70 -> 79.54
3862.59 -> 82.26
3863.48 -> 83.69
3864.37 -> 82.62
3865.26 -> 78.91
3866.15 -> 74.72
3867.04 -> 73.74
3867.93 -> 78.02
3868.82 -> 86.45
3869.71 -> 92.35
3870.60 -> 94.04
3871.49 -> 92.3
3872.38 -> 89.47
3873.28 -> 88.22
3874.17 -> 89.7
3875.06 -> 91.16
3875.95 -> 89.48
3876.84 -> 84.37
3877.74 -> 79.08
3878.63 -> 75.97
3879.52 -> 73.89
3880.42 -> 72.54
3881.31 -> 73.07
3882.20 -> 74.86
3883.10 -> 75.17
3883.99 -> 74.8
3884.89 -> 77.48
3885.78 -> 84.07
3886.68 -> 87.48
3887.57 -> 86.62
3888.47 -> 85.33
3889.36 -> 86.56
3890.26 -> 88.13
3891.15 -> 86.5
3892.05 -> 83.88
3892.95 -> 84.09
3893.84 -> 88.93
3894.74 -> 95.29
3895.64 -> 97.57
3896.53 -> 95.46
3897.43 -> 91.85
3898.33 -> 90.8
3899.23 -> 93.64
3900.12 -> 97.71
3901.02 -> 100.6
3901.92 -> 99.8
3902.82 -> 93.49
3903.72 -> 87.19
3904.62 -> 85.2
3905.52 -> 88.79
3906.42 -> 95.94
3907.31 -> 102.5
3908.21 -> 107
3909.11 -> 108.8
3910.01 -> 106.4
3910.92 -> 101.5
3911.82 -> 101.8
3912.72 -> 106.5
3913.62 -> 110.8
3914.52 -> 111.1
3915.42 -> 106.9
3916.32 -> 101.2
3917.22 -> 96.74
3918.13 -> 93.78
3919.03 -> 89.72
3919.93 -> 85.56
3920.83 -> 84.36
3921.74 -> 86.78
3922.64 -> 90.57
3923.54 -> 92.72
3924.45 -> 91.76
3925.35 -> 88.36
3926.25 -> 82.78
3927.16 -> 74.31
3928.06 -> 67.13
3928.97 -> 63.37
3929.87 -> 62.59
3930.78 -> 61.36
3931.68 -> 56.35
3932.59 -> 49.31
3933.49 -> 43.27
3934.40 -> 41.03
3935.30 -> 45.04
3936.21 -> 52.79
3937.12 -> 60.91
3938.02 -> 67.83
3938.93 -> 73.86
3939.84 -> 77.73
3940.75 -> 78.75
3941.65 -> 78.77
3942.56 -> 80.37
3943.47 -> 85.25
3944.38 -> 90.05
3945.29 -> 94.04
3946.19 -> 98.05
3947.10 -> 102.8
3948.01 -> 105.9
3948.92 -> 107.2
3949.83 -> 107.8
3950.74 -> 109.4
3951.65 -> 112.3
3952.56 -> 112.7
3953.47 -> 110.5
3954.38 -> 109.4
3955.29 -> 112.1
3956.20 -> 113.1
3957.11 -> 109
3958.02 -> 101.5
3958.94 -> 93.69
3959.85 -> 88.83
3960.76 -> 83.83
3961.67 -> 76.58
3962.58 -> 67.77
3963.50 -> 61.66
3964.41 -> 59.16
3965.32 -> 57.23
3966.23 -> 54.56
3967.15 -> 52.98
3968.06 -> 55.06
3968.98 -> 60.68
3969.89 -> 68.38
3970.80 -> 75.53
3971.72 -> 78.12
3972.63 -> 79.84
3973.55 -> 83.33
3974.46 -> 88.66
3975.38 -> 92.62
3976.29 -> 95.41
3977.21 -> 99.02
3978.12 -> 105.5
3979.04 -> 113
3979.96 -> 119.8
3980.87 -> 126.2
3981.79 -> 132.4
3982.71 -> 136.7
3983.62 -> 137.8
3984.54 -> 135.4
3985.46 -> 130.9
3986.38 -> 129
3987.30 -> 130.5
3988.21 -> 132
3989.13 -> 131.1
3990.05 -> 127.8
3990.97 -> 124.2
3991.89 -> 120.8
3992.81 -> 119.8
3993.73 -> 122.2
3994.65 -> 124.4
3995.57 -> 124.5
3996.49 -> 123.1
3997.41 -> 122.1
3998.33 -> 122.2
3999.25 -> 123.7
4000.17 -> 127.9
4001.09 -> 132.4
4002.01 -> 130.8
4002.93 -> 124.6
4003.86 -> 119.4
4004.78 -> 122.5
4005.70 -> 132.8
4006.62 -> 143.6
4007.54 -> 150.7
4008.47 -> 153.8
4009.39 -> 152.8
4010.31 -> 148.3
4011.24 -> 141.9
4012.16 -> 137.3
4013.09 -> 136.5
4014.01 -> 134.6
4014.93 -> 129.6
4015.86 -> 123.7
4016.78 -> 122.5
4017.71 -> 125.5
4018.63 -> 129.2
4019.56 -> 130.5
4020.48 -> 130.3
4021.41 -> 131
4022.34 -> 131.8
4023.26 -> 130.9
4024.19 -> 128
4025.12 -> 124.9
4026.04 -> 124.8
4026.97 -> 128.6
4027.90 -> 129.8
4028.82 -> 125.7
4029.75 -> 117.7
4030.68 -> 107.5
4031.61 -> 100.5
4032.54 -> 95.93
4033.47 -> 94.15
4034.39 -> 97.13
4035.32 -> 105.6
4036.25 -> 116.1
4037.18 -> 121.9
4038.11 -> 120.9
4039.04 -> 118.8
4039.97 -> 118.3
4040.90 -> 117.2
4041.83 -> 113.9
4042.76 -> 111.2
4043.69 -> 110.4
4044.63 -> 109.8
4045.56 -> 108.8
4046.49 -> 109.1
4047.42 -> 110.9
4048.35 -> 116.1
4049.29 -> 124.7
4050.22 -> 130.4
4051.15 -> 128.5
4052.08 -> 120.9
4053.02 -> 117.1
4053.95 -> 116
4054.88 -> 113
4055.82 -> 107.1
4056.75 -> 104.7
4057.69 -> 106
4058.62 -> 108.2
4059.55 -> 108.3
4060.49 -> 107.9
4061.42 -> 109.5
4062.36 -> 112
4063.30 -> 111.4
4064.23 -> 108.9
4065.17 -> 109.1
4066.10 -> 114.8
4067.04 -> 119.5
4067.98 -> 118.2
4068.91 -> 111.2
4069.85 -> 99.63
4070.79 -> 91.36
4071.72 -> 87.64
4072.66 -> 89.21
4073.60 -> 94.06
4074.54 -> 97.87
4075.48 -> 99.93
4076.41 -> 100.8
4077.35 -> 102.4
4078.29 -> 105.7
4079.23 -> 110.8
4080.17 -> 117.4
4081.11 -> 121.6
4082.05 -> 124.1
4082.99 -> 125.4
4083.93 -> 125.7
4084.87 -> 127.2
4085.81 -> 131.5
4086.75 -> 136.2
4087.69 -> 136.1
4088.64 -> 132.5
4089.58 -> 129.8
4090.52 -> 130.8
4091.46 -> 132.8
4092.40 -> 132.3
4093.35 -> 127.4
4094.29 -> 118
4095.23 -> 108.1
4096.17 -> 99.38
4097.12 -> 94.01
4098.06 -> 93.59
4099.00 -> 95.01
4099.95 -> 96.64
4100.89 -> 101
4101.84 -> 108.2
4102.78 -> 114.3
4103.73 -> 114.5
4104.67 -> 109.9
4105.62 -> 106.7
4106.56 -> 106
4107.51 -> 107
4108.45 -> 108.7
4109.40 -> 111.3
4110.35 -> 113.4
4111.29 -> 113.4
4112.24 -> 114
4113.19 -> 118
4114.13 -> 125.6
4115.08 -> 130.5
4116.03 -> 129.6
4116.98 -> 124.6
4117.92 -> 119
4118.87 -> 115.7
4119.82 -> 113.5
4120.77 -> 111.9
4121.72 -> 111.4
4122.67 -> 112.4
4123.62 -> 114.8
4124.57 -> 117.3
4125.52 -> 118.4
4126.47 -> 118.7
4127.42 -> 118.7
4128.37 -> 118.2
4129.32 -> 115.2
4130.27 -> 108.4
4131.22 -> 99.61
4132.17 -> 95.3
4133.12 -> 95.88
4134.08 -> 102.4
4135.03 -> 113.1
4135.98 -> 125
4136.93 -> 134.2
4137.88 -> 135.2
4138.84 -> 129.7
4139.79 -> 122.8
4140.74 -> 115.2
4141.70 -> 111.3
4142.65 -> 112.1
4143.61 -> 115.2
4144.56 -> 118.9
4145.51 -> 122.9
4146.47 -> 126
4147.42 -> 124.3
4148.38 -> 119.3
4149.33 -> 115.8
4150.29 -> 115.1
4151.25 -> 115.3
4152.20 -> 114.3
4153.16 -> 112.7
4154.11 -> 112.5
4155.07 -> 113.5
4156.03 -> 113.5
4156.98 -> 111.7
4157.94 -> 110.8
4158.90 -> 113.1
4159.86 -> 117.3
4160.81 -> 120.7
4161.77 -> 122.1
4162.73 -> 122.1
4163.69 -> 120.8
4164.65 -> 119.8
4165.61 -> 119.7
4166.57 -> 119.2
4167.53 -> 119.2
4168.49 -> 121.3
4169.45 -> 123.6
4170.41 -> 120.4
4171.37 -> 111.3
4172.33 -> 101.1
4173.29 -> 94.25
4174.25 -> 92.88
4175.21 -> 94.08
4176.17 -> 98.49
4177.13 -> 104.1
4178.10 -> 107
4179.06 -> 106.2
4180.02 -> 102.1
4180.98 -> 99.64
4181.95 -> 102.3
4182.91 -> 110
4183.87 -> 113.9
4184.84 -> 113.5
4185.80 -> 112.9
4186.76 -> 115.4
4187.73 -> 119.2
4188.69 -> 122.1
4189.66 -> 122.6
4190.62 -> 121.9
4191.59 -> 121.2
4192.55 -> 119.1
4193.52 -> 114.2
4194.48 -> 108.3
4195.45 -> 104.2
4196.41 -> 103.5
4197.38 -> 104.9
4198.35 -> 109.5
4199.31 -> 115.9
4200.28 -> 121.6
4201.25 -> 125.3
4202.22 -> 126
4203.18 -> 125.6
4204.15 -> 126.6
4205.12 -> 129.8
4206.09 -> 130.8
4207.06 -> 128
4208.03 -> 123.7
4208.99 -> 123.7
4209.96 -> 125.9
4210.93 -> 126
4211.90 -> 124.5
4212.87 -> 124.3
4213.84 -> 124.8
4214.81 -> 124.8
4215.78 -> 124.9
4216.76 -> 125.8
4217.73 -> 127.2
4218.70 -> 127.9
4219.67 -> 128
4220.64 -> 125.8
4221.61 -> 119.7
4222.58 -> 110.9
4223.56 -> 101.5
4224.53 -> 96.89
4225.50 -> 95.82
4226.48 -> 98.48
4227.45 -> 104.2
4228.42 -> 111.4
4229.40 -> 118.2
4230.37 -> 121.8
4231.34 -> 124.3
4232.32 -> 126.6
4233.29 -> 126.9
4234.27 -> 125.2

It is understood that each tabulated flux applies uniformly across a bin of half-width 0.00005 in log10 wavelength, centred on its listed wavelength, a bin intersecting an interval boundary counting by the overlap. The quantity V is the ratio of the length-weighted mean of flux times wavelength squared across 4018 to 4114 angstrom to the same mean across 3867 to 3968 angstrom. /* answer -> 1.43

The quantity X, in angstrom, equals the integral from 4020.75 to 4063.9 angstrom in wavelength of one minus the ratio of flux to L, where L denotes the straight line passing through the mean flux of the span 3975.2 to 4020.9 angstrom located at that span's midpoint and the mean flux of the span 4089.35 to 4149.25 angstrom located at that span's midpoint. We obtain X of 2.8 angstrom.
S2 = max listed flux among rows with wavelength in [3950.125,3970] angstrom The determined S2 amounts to 113.1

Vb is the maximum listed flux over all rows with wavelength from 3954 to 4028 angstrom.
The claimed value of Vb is 153.8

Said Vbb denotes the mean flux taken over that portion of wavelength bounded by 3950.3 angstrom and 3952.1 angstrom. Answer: 111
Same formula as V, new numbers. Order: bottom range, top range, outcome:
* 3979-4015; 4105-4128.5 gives 0.94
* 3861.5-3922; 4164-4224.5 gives 1.51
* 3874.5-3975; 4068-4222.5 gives 1.51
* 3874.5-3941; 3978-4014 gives 1.62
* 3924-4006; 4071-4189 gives 1.28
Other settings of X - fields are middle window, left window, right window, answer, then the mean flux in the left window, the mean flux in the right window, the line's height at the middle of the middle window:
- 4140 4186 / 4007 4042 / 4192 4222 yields 3.55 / 125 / 122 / 122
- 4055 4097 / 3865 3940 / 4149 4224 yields -3.79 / 84.5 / 116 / 104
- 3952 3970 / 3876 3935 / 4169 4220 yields 1.74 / 86.1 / 116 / 91.9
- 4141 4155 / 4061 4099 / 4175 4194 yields -0.60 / 113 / 111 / 112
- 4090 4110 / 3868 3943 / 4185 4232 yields -0.75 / 84.7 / 119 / 106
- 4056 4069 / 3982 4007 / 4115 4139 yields 1.20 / 128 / 116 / 122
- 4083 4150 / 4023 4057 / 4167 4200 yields -2.19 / 116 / 110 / 113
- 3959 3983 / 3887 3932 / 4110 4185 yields 3.00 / 90.8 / 115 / 96.9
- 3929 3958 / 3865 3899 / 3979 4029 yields 6.46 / 84.6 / 130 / 108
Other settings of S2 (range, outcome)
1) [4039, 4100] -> 136.2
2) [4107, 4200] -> 135.2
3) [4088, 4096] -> 132.8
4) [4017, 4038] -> 131.8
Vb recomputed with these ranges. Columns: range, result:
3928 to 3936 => 67.13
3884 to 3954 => 112.7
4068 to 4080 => 111.2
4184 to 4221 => 130.8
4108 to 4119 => 130.5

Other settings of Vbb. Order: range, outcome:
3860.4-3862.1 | 78.2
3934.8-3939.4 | 59.9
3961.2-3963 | 72.5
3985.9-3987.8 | 130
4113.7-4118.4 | 126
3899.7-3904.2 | 95.5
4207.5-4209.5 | 124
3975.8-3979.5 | 103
